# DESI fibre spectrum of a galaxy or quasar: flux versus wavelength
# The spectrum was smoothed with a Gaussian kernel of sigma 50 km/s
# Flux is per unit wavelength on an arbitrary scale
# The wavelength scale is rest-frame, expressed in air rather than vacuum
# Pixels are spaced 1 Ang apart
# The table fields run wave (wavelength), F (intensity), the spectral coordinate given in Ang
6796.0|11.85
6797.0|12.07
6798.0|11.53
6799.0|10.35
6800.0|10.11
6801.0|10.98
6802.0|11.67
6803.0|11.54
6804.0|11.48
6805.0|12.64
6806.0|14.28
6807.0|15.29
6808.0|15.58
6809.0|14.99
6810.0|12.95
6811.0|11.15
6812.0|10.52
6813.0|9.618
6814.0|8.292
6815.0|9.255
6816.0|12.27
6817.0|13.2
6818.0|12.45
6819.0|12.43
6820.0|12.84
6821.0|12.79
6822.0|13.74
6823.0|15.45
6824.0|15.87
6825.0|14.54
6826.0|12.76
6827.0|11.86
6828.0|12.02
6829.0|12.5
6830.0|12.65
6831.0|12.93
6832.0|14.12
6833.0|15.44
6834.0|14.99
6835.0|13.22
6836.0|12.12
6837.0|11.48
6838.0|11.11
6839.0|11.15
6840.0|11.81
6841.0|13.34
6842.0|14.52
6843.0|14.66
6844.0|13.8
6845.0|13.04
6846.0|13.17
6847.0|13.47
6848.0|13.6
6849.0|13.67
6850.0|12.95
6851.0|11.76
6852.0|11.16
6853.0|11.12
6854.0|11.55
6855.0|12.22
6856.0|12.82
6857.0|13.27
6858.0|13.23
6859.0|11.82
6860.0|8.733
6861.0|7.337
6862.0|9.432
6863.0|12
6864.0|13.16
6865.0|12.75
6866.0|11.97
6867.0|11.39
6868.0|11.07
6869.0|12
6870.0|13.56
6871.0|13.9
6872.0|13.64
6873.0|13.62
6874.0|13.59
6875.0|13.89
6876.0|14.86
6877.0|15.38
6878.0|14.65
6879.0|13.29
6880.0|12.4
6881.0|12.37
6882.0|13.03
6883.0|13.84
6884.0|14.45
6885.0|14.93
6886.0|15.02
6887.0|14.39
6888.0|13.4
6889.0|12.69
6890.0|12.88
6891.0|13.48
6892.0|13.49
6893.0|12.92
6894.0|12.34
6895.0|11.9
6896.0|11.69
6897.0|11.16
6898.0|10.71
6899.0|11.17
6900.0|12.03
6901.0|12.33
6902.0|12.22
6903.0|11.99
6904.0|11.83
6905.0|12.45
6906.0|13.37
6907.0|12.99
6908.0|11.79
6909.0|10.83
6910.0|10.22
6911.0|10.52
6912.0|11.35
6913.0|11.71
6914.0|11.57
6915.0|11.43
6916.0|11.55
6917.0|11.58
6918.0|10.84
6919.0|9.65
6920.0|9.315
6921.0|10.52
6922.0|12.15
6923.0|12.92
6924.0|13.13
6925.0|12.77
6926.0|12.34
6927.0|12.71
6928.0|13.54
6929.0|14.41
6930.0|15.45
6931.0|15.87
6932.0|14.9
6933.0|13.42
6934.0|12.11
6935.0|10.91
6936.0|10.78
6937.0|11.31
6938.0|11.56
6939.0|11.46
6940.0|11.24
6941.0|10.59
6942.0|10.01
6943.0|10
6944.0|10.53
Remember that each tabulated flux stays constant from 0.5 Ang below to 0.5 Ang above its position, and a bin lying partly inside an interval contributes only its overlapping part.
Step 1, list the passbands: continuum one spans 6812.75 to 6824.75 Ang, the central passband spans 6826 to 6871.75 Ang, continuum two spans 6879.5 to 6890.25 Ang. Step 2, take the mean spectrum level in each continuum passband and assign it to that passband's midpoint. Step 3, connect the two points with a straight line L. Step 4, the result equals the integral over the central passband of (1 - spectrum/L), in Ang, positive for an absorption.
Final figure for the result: 1.8 Ang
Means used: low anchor 12.5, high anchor 13.6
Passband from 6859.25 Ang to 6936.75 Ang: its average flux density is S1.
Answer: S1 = 12.4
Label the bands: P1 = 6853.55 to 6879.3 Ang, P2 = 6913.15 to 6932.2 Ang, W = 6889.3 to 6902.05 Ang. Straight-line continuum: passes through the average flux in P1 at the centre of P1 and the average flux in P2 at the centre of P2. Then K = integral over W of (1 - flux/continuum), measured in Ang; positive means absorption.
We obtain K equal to 0.3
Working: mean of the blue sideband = 12.5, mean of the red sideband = 12.4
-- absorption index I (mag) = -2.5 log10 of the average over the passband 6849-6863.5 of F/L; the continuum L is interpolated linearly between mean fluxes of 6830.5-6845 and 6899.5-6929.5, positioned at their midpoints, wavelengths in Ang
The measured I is 0.13 mag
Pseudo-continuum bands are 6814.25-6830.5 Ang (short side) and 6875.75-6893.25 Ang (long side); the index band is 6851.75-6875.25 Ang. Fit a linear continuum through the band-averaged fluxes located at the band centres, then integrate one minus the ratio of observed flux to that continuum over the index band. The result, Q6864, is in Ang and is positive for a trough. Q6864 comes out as 2.5 Ang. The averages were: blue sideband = 12.8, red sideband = 13.7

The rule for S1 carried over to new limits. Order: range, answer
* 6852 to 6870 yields 11.6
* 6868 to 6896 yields 13.5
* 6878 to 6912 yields 12.6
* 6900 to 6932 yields 12.2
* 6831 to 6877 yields 12.6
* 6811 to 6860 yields 12.6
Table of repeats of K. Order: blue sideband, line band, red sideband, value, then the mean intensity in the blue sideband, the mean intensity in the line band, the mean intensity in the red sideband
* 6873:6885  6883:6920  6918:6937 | 3.0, 13.8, 12.2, 12.5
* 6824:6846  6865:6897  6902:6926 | -2.6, 13.1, 13.2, 11.6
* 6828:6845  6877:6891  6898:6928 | -1.7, 13.1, 13.7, 11.7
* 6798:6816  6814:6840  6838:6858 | -1.1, 11.8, 12.8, 12.8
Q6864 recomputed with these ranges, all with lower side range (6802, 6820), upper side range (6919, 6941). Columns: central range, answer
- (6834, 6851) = -1.0 Ang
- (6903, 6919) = 1.1 Ang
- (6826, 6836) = -0.8 Ang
